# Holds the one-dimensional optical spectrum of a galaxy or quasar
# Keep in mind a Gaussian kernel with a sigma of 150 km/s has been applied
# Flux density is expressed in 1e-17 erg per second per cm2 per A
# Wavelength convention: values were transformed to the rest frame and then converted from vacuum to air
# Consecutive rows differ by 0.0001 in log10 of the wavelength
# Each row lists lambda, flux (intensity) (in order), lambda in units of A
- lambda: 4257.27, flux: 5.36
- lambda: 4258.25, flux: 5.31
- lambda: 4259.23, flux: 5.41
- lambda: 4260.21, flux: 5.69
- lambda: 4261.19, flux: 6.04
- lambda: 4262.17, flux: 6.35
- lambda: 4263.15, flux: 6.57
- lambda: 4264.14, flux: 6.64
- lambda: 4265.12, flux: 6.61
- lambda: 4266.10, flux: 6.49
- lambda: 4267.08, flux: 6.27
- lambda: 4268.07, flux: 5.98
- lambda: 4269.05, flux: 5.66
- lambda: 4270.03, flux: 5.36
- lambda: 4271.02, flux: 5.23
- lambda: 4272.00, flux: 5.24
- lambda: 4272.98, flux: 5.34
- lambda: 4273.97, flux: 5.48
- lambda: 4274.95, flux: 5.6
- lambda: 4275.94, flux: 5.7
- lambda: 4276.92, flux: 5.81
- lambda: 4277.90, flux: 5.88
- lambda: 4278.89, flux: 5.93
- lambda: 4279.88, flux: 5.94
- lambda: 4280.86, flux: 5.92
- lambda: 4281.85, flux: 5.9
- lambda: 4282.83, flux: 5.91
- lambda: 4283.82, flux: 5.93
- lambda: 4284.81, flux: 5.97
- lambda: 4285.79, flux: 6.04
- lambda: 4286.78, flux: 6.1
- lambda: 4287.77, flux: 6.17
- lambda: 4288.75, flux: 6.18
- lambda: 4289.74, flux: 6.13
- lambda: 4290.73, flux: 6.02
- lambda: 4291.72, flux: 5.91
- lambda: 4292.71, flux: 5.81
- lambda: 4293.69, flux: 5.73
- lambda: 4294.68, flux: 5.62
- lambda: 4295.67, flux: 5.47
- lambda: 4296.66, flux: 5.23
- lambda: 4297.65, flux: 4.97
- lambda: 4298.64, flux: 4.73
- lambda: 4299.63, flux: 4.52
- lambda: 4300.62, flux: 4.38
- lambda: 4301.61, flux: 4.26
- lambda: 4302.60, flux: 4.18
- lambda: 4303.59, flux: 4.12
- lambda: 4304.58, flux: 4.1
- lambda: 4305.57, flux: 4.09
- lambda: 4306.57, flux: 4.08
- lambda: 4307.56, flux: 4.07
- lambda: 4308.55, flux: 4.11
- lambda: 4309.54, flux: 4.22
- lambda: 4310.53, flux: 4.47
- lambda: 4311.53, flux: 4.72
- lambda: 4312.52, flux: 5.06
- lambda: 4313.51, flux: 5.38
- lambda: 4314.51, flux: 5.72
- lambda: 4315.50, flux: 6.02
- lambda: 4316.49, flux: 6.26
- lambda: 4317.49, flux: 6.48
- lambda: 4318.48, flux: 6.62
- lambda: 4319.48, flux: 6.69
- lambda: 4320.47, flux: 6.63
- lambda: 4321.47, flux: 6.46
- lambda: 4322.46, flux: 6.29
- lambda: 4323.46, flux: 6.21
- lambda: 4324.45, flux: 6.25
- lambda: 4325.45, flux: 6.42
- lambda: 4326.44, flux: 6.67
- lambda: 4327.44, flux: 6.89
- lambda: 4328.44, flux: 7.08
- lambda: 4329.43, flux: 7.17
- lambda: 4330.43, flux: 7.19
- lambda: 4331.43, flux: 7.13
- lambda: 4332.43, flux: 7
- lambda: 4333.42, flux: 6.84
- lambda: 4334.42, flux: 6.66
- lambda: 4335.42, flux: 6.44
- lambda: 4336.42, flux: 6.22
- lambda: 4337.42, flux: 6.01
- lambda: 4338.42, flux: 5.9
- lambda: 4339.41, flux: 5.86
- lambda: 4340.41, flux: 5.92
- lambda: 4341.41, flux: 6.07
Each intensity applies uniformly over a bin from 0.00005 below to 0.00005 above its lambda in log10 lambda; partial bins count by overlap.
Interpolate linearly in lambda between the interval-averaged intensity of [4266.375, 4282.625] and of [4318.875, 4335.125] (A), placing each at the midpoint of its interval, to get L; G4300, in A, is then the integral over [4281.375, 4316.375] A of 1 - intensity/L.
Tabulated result 5.5 A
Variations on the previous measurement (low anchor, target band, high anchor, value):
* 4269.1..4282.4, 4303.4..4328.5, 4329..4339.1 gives 3.06 A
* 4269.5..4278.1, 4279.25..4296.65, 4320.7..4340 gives -0.42 A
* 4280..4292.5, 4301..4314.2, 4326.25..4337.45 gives 4.12 A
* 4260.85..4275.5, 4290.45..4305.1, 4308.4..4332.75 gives 2.57 A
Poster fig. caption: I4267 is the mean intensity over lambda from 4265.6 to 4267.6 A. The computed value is 6.37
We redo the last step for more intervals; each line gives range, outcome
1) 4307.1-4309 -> 4.09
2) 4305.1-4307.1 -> 4.07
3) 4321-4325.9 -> 6.33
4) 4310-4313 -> 4.74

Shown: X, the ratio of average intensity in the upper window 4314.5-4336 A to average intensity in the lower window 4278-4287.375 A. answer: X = 1.1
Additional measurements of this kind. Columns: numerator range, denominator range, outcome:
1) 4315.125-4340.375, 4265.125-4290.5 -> 1.11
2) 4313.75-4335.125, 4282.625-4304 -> 1.21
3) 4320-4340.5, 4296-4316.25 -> 1.41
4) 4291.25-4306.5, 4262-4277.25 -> 0.82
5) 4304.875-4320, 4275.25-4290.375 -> 0.87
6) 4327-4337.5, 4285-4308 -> 1.33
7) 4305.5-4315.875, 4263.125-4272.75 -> 0.79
